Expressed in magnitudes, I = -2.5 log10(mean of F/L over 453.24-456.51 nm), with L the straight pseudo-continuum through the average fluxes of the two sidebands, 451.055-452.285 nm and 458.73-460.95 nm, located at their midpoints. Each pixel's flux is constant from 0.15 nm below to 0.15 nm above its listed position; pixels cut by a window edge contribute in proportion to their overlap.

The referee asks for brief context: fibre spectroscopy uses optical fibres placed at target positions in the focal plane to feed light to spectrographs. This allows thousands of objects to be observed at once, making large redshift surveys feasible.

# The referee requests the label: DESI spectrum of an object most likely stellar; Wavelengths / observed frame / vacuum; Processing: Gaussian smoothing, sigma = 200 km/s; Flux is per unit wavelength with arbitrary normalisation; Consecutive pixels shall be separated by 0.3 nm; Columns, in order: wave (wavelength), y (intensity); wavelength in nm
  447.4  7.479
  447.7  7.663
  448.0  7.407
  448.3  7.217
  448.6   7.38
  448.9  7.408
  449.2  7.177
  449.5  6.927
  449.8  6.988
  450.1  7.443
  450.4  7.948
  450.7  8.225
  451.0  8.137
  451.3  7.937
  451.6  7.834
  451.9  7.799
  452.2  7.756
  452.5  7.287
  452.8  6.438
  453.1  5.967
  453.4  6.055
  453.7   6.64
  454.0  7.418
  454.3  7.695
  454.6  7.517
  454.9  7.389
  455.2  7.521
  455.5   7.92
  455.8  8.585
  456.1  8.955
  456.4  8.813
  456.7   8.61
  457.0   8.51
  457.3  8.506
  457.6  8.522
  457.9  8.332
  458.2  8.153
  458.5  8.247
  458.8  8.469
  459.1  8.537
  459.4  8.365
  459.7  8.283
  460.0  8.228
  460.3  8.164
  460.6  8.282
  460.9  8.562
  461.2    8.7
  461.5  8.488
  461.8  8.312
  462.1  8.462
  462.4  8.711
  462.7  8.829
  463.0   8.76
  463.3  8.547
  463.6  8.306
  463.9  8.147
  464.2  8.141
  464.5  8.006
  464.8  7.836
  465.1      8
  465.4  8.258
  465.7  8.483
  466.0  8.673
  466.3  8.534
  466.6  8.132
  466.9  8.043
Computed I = 0.05 mag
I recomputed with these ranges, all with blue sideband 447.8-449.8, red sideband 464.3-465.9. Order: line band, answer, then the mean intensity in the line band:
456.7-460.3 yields -0.08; 8.38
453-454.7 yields 0.10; 6.89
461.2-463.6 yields -0.08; 8.58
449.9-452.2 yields -0.07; 7.87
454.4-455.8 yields -0.02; 7.7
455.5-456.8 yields -0.13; 8.65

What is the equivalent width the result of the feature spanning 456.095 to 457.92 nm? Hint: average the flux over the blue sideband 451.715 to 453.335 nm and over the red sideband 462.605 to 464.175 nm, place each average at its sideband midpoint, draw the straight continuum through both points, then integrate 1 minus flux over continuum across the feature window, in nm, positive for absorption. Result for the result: -0.24 nm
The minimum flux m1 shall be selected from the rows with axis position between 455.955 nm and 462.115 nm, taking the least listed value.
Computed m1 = 8.153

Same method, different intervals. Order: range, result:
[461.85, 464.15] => 8.147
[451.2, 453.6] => 5.967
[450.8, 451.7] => 7.834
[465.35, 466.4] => 8.258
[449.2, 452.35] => 6.927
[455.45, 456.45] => 7.92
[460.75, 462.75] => 8.312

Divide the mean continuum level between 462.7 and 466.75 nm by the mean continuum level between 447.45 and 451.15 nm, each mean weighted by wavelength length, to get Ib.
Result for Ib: 1.1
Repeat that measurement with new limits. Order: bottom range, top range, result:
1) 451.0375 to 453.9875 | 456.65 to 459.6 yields 1.18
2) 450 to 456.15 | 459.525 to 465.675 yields 1.11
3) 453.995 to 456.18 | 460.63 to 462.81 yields 1.09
